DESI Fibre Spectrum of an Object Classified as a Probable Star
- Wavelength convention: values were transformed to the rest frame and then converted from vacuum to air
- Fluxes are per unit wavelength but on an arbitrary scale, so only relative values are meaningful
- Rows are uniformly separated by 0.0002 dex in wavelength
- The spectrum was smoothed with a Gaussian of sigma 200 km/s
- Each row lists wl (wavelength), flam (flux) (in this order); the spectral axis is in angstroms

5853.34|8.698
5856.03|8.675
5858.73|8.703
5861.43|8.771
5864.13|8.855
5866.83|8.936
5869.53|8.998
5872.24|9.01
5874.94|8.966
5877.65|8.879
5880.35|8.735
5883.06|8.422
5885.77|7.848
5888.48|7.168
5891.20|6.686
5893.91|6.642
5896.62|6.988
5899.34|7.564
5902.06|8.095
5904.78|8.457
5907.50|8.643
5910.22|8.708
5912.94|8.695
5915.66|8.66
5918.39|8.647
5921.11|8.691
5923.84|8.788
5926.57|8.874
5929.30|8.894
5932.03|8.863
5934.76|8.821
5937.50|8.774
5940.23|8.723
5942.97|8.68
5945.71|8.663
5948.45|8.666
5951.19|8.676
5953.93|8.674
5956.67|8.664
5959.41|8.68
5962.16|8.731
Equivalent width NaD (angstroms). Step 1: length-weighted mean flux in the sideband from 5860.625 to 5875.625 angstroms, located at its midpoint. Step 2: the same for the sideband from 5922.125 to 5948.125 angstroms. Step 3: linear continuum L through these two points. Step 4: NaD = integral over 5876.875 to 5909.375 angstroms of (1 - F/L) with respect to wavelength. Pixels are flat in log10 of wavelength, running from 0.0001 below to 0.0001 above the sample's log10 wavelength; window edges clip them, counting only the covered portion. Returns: 3.8 angstroms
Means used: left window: 8.93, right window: 8.78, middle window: 7.84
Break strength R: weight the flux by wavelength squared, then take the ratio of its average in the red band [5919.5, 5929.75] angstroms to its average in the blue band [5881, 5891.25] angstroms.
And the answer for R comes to 1.16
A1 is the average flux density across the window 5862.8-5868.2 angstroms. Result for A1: 8.9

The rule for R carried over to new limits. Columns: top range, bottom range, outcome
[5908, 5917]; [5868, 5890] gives 1.04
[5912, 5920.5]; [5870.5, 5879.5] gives 0.98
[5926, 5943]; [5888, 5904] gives 1.23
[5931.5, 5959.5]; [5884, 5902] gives 1.22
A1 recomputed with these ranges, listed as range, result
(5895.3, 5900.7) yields 7.27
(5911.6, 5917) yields 8.68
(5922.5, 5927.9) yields 8.83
